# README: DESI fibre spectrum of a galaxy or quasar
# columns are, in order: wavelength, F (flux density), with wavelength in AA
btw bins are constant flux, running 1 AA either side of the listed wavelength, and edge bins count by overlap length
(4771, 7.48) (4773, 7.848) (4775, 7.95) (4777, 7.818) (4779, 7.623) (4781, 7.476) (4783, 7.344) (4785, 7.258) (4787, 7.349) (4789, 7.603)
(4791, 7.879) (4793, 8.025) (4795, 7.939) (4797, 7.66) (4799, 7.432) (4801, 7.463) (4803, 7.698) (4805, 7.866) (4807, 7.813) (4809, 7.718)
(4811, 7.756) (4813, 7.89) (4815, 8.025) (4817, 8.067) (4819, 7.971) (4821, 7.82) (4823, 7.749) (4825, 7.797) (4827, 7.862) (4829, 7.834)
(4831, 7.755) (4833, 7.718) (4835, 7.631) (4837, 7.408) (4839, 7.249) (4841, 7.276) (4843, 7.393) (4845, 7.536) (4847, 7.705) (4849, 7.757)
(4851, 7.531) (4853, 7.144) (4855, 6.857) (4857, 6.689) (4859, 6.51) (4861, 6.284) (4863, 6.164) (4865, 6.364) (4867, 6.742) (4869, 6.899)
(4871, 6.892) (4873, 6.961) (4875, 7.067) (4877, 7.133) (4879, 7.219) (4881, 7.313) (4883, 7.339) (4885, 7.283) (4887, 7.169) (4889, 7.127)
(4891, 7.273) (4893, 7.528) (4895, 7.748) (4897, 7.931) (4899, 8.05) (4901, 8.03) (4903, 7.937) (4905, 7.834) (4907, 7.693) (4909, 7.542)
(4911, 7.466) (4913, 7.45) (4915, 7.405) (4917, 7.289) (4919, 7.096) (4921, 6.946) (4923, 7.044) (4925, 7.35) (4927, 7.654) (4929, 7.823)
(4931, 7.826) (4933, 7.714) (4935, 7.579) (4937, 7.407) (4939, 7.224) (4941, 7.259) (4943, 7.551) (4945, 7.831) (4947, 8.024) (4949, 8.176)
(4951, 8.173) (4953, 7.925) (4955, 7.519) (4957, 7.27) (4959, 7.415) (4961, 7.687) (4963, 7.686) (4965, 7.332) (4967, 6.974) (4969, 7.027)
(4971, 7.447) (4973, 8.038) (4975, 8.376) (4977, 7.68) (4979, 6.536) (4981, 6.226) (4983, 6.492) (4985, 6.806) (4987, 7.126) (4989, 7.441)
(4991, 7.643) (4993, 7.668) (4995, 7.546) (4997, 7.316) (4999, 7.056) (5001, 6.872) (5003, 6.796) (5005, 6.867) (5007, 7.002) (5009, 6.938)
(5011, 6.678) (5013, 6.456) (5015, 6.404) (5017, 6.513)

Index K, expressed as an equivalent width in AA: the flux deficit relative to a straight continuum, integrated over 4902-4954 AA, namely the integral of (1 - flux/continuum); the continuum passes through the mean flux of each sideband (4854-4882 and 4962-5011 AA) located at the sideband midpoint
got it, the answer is -4.4 AA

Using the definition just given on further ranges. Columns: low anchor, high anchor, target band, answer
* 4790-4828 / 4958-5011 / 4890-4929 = -0.4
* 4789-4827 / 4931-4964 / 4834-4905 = 4.6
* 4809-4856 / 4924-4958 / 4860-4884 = 2.5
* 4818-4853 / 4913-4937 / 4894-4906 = -0.7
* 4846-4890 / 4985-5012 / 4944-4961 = -1.7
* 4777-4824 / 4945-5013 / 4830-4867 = 2.2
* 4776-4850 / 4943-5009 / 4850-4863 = 1.4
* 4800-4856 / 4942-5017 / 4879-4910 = -0.3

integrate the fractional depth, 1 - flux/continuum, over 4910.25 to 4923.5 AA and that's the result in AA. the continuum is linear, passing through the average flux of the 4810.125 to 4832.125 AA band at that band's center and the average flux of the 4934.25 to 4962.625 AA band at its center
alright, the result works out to 0.8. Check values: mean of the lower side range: 7.87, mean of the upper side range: 7.65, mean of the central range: 7.25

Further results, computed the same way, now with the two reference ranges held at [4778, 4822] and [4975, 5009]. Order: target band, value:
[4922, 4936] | -0.5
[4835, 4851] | 0.2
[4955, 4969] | -0.3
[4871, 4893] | 0.8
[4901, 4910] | -0.5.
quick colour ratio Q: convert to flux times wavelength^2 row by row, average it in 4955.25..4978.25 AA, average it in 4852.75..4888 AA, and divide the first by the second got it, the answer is 1.14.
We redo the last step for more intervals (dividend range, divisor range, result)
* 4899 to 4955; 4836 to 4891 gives 1.10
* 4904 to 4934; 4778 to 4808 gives 1.03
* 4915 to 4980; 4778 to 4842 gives 1.04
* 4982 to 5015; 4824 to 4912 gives 1.01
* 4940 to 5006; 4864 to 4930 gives 1.04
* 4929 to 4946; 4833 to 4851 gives 1.05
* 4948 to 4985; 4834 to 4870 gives 1.10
